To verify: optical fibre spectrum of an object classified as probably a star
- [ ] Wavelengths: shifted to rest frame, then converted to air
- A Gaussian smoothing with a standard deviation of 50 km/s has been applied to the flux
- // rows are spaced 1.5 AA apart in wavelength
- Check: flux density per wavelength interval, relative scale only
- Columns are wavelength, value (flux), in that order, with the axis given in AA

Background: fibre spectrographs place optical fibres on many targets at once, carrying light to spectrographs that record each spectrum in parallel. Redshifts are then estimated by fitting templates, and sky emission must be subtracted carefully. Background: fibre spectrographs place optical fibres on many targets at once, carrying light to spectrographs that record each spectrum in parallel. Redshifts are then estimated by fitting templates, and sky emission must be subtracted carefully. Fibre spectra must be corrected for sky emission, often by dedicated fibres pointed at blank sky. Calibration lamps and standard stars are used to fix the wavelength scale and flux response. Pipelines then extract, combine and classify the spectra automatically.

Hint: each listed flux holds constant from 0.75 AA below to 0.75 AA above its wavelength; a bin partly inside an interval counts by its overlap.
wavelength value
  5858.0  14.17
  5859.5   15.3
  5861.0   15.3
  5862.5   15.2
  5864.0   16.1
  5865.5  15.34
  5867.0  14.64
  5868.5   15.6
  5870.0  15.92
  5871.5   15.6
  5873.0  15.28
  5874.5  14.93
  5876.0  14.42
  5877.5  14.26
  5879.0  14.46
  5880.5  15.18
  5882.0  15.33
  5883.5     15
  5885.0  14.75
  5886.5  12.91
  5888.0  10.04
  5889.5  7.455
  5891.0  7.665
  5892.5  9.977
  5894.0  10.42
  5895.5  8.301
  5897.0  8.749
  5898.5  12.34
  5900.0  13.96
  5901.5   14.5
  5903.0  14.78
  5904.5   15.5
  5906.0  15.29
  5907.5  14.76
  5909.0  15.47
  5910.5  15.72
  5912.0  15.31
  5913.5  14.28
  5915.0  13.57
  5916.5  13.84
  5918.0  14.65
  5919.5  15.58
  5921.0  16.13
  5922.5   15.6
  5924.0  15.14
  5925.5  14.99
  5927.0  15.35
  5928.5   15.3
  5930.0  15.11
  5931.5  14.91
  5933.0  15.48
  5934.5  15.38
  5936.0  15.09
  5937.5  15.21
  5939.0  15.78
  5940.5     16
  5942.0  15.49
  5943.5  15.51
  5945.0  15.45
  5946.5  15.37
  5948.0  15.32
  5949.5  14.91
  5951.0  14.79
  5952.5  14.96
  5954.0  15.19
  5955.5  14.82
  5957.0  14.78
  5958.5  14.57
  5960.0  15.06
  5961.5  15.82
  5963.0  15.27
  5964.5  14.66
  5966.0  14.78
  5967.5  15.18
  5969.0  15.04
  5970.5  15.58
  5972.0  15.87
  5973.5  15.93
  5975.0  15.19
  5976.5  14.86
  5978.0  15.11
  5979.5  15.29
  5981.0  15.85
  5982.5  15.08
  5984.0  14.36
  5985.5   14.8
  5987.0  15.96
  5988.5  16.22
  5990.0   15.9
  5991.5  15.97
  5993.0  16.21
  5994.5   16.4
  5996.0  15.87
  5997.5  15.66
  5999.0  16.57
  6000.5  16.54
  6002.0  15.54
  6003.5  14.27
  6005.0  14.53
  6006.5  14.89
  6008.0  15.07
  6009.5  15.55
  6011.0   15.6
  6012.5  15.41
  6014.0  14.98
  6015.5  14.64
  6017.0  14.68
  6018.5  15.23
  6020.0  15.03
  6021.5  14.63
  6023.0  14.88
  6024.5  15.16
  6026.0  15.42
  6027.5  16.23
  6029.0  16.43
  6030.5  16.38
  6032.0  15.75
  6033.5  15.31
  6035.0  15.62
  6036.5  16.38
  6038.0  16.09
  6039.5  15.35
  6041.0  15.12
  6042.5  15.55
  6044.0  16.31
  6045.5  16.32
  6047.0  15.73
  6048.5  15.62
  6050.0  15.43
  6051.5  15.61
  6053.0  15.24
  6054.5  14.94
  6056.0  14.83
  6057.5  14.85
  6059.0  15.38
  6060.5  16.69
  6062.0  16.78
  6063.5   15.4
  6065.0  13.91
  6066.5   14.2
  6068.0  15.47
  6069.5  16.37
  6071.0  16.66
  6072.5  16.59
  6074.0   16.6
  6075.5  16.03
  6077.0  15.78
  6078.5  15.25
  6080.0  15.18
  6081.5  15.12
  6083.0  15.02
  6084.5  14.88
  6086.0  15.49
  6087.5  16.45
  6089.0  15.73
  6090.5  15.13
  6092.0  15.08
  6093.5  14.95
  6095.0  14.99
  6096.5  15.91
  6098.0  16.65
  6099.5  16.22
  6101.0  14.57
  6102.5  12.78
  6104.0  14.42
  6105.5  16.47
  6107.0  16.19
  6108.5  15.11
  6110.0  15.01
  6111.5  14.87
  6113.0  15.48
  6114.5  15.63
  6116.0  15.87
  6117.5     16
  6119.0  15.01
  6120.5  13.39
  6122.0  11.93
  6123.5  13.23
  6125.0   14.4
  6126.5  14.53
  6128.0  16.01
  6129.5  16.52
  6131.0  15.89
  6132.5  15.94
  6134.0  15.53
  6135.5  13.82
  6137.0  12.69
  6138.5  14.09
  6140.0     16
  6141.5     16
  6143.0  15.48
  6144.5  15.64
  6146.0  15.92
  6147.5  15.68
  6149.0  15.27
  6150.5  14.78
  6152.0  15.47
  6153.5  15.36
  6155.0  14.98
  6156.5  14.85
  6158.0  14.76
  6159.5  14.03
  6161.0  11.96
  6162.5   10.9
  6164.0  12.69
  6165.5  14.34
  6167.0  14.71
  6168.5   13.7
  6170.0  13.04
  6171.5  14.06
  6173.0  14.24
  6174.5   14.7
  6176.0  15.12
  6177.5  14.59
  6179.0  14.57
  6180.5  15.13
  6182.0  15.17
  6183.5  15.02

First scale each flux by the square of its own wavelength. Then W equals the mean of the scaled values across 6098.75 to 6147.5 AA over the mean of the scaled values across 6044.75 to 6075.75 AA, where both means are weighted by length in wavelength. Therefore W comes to 1.0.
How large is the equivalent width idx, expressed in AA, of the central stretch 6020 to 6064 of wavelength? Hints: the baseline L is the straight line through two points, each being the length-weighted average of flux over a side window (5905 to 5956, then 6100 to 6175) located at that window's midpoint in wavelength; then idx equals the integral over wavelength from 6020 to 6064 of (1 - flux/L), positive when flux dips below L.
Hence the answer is -2.1 AA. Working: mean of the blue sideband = 15.2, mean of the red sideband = 14.7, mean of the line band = 15.6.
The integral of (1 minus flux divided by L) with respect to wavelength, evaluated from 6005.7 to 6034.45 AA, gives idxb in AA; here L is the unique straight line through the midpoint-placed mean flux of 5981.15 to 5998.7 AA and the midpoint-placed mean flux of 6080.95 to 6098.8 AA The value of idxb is 0.5 AA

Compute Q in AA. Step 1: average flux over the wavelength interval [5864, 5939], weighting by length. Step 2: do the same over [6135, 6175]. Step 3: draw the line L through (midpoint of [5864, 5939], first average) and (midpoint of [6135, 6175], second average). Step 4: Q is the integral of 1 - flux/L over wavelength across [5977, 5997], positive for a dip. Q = -2.0 AA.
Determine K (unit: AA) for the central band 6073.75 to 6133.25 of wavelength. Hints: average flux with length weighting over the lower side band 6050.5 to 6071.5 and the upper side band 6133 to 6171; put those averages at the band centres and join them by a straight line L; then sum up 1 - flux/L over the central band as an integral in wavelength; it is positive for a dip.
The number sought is -1.0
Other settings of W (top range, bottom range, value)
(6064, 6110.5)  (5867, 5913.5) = 1.22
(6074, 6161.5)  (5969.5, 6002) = 1.01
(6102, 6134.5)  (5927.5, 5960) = 1.05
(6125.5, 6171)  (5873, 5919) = 1.20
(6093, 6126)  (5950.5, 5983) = 1.03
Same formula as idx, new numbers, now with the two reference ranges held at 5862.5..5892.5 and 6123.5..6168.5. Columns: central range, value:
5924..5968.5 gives -3.5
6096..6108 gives -0.7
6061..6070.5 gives -0.6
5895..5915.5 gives 0.2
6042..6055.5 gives -1.1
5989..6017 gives -2.4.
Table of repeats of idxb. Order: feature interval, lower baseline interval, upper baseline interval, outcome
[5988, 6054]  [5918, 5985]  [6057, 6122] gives -1.08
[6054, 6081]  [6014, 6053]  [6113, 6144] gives -0.51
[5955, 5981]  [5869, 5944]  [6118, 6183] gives -1.73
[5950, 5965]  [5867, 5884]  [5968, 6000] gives 0.47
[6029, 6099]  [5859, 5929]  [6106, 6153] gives -3.92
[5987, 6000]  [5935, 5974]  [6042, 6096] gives -0.64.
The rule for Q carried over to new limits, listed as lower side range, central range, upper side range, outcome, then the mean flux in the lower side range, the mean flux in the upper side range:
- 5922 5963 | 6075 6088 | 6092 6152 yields -0.26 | 15.2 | 15.1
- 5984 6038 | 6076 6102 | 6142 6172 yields -0.86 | 15.5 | 14.4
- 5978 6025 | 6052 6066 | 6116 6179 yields -0.24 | 15.4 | 14.6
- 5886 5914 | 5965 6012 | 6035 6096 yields -4.47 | 12.5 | 15.6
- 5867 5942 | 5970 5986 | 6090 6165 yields -0.99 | 14.1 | 14.9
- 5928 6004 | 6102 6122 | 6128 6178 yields -0.26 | 15.4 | 14.6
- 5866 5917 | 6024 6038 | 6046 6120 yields -0.88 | 13.5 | 15.5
